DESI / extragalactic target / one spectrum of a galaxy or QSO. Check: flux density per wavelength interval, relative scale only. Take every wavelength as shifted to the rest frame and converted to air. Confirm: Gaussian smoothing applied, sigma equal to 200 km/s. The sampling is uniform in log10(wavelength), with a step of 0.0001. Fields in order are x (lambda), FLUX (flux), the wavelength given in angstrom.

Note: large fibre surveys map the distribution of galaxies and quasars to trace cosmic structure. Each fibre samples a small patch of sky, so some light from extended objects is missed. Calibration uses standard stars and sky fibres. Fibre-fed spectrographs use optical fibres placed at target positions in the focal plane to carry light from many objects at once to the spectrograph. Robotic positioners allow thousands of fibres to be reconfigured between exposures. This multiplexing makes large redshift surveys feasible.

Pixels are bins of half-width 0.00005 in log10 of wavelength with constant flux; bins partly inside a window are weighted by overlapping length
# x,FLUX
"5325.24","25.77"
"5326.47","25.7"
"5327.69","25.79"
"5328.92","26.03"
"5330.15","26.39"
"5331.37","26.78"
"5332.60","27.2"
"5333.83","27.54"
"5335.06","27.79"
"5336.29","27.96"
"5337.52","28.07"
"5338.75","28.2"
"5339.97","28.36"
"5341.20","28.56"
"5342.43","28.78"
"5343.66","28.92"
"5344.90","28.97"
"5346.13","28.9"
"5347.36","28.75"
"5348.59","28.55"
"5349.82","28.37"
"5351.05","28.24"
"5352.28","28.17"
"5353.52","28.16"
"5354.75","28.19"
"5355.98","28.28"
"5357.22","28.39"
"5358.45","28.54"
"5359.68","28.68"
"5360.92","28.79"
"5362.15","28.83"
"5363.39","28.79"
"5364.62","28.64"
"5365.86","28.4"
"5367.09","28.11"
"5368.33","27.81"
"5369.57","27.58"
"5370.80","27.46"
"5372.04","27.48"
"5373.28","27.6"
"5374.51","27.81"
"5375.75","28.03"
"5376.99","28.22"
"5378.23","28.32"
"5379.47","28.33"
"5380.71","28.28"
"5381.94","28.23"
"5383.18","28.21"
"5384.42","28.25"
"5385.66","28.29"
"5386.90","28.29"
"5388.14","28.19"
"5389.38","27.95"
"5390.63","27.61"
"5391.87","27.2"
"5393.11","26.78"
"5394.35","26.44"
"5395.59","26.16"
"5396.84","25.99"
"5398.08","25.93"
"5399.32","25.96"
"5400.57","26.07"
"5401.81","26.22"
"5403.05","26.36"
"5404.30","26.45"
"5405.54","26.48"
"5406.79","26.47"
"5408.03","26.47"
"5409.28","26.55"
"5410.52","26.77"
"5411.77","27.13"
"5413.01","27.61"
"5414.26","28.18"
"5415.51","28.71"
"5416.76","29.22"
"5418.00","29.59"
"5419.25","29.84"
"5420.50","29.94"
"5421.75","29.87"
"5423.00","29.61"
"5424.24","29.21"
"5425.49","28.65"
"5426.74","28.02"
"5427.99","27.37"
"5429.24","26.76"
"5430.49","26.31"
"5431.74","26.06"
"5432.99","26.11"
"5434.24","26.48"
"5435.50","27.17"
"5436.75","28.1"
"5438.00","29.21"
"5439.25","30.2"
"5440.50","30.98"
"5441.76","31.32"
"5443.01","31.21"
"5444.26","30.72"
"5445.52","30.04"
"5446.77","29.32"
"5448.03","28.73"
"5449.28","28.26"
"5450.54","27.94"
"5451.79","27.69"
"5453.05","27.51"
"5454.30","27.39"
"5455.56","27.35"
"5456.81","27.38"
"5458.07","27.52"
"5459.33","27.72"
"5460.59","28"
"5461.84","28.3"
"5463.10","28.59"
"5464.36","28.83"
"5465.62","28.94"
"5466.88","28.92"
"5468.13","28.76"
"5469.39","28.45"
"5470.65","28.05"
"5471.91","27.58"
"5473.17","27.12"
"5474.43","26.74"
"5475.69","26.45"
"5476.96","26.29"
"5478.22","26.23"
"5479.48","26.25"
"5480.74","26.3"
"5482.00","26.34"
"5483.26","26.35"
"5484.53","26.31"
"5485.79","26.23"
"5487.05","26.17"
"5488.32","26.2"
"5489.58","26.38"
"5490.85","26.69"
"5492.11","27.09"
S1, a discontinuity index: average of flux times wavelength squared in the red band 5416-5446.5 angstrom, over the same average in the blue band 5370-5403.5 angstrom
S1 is 1.07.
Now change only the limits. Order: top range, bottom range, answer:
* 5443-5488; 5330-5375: 1.03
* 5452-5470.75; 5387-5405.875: 1.08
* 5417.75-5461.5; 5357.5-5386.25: 1.04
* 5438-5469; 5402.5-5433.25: 1.05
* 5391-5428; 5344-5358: 0.99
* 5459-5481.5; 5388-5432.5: 1.03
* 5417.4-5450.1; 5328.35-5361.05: 1.06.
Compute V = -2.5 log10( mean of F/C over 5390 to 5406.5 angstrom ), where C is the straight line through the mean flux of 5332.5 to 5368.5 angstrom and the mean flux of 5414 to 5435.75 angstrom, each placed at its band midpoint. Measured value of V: 0.07 mag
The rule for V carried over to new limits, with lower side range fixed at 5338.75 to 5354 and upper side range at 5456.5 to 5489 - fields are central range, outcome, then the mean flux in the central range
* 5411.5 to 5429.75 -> -0.03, 28.7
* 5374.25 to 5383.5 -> 0.00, 28.2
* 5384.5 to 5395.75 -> 0.02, 27.5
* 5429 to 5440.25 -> 0.01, 27.5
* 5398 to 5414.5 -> 0.05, 26.6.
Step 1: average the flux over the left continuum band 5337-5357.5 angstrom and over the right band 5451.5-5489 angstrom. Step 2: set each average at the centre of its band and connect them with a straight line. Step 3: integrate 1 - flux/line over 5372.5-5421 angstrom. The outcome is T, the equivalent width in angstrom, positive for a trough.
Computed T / 0.8 angstrom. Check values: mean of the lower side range 28.5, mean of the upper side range 27.3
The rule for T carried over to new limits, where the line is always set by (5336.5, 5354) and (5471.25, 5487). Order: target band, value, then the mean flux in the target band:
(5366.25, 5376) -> 0.1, 27.7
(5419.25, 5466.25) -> -2.5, 28.5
